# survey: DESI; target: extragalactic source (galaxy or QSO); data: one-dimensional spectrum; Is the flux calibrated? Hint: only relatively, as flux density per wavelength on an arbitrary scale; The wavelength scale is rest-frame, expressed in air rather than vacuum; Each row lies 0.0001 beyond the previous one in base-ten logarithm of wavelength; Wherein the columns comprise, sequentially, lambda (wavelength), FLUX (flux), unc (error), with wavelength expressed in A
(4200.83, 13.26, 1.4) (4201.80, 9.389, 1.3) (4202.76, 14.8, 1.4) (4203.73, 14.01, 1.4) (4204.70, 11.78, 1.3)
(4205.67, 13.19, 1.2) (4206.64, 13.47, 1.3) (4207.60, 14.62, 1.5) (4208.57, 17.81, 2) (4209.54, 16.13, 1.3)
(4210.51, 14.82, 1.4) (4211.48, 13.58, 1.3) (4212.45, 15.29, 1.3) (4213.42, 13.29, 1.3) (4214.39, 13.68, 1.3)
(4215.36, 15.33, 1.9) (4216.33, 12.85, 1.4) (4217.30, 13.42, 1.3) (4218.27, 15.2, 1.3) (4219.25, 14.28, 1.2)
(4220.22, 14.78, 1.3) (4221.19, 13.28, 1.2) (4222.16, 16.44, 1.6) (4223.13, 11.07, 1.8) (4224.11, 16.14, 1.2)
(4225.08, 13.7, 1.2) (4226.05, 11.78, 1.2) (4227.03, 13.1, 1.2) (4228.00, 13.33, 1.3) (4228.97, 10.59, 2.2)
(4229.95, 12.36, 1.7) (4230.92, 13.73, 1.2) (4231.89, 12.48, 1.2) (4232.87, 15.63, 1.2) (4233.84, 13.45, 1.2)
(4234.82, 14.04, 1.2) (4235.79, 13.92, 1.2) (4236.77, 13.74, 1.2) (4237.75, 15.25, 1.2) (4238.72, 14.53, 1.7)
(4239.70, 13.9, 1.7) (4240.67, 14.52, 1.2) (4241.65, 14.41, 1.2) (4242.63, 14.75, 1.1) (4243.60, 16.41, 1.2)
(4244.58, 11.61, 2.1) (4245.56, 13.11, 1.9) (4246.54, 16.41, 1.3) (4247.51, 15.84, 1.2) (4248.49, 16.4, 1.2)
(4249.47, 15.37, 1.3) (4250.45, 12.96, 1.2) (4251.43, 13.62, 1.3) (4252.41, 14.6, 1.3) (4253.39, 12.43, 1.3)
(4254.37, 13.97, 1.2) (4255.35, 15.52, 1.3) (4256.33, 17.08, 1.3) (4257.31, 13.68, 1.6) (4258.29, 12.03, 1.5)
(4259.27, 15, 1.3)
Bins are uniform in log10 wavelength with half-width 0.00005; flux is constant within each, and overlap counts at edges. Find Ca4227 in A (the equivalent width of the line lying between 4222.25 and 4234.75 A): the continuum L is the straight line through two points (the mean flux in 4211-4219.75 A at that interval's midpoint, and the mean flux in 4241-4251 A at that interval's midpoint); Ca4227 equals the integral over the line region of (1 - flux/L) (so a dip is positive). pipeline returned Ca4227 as 1.0 A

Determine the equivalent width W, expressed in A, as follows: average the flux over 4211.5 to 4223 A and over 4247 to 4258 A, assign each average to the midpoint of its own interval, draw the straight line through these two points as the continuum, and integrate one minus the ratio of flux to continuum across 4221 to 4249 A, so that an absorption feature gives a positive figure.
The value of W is 0.8 A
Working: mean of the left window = 14.2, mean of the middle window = 14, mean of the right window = 14.6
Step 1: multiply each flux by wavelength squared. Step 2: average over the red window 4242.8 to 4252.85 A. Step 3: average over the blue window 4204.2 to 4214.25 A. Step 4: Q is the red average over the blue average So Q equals 1.04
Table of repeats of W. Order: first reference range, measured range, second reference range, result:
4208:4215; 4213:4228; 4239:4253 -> 1.0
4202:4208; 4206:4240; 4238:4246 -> -0.5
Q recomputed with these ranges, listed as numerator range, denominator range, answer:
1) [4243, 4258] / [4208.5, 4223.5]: 1.03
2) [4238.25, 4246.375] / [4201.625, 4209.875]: 1.03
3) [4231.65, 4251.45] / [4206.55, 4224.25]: 1.01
